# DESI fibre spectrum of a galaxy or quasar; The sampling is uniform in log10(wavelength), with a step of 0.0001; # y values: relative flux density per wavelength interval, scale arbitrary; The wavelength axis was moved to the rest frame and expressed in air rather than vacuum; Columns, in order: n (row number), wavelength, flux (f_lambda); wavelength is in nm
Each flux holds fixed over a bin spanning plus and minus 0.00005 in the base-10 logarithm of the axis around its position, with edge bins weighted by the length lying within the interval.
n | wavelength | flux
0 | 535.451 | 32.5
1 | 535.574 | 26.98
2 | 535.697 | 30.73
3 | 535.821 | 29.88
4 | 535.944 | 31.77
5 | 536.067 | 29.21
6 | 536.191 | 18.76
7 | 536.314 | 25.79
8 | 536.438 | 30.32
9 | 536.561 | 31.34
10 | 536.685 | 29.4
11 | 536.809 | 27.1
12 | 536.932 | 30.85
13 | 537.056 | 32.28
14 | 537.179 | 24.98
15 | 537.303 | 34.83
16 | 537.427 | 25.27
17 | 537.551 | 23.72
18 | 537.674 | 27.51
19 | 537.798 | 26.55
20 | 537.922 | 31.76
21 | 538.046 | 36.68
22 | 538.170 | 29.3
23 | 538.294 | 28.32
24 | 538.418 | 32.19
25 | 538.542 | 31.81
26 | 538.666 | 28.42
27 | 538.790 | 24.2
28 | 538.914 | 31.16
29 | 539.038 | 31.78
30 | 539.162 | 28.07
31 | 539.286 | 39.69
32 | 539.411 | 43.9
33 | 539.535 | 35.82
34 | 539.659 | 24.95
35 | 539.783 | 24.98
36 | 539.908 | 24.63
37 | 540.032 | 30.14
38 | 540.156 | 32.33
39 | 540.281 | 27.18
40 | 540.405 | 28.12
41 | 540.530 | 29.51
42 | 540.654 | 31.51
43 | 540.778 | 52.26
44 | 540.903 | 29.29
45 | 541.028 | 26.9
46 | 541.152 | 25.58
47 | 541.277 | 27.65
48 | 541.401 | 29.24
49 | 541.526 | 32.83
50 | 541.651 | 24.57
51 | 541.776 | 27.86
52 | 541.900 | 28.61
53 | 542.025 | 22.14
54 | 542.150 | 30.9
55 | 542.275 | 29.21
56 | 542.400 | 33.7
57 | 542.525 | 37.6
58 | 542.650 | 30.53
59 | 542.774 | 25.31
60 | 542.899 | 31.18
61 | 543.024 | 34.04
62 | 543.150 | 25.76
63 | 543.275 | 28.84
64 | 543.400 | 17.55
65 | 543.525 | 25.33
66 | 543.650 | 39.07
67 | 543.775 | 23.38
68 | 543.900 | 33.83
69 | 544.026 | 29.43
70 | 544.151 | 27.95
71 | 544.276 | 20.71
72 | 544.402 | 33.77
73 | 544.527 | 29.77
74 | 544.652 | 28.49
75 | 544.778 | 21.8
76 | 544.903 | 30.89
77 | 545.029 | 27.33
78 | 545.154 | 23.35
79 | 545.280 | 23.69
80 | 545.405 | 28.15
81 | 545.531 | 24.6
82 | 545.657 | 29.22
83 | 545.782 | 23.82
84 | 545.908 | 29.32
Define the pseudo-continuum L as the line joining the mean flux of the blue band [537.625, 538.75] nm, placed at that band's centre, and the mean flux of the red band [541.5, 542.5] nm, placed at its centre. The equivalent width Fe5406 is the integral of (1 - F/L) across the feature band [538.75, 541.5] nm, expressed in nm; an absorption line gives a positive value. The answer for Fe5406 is -0.131 nm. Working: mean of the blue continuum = 30.2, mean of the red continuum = 28.9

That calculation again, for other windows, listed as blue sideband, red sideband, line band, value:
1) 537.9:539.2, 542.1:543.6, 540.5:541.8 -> -0.05 nm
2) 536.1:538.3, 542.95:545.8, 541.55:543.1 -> -0.10 nm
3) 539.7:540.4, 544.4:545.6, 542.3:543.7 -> -0.13 nm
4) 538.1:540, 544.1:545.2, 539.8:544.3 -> -0.09 nm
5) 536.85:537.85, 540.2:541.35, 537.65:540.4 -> -0.09 nm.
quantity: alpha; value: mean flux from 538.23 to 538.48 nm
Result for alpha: 30.2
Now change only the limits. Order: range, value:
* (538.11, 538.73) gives 30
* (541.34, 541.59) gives 30.9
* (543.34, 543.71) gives 27.3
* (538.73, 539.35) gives 31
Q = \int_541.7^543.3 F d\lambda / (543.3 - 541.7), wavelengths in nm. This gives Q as 29.6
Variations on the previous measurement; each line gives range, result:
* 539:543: 30.6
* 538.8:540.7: 30.7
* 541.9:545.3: 28.4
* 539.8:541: 31.3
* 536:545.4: 29.3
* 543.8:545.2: 27.9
